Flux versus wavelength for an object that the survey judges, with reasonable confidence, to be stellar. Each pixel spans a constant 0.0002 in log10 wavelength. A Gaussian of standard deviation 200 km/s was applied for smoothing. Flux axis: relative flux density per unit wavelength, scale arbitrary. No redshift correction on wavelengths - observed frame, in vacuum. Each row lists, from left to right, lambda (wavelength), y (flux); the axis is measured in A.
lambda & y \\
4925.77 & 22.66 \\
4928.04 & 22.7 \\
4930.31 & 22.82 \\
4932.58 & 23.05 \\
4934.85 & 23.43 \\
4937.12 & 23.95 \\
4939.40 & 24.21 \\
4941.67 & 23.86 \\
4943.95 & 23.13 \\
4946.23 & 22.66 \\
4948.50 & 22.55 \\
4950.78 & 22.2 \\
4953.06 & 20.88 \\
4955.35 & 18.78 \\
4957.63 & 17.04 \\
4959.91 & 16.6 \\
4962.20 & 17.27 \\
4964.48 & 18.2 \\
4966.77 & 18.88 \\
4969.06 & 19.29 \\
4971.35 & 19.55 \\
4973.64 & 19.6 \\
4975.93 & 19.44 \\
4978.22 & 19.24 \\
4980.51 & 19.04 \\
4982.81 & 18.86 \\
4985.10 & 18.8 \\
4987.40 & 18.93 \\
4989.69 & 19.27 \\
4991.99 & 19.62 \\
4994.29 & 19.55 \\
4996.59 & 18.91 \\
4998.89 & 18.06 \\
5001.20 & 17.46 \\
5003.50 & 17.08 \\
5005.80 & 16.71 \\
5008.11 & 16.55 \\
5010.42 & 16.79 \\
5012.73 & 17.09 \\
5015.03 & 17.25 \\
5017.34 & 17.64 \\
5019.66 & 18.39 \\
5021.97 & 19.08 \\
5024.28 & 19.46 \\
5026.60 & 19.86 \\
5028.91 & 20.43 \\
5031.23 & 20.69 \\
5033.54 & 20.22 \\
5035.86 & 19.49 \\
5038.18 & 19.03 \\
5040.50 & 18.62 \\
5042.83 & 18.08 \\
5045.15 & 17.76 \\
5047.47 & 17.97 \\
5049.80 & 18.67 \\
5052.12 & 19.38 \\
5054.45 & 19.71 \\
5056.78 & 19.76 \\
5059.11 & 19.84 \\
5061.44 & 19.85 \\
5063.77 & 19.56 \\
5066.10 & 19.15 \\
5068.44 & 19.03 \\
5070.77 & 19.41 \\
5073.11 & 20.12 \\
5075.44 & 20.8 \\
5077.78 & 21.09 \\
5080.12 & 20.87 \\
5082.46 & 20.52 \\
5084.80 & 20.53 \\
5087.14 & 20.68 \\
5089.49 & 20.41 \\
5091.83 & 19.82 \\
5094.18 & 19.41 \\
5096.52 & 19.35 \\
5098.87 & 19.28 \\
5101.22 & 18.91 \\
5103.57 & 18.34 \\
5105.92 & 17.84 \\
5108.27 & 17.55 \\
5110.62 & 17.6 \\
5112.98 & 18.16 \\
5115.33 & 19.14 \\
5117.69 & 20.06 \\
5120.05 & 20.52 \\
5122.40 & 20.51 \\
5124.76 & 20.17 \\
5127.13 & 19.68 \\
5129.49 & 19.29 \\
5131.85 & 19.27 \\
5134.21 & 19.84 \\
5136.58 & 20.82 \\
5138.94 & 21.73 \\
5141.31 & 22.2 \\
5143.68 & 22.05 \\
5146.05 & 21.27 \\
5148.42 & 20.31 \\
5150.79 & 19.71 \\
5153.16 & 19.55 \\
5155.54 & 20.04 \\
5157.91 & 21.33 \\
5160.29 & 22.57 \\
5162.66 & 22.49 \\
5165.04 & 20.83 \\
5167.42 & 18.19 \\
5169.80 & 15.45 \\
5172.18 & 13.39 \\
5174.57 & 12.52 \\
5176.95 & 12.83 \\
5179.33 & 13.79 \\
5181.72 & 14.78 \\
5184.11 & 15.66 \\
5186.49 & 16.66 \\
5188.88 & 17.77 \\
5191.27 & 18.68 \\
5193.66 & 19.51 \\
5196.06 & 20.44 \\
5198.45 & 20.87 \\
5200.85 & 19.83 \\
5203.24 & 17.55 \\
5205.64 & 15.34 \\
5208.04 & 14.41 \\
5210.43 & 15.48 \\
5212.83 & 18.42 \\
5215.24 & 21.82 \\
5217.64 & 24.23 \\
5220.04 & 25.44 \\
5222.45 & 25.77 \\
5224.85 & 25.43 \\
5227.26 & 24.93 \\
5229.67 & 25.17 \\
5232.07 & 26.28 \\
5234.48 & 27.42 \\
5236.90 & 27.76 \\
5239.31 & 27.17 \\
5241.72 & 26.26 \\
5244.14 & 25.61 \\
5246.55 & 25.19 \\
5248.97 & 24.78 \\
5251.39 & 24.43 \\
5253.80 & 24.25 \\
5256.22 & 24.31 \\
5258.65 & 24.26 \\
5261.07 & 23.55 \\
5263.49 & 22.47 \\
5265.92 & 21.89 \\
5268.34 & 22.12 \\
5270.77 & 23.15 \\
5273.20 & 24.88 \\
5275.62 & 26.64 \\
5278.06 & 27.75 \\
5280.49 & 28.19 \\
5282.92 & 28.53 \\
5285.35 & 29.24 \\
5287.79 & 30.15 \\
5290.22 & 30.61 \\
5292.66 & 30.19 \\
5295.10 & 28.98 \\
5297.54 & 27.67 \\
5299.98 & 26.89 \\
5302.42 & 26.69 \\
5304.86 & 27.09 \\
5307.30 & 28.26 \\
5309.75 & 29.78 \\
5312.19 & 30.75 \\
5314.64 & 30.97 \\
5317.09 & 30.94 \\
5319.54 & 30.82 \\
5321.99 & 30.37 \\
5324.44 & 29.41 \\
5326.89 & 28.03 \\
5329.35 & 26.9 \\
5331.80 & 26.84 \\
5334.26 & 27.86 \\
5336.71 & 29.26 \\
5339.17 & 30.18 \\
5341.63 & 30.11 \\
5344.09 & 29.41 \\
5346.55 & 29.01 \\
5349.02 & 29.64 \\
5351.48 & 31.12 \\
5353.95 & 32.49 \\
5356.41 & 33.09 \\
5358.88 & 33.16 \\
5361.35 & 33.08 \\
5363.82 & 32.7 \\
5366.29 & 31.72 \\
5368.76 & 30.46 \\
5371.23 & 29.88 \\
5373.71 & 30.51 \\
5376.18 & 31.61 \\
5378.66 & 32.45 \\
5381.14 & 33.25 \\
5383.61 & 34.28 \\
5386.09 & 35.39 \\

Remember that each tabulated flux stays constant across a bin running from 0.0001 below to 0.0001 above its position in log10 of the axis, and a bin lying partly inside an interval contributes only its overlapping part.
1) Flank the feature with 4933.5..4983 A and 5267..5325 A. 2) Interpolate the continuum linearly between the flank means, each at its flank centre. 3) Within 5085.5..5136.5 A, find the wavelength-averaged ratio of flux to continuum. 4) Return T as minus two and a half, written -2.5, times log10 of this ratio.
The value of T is 0.23 mag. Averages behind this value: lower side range 20.4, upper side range 28.3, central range 19.4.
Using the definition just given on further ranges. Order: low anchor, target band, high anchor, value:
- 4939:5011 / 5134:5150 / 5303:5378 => 0.146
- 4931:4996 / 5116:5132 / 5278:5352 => 0.215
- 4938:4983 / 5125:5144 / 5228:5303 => 0.151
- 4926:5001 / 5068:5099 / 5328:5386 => 0.169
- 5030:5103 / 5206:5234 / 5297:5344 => 0.131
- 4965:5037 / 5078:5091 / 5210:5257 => 0.013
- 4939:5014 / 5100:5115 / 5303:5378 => 0.266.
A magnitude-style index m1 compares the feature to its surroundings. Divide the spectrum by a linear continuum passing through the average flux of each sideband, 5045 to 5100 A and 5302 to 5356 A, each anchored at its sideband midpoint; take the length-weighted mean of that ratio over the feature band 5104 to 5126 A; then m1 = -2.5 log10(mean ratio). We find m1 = 0.13 mag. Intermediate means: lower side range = 19.7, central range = 19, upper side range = 29.5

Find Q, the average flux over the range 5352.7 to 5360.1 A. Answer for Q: 32.9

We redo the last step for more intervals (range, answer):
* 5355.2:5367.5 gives 32.7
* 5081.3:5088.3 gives 20.6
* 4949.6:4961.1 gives 19.1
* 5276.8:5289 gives 28.7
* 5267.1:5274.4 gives 23.4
